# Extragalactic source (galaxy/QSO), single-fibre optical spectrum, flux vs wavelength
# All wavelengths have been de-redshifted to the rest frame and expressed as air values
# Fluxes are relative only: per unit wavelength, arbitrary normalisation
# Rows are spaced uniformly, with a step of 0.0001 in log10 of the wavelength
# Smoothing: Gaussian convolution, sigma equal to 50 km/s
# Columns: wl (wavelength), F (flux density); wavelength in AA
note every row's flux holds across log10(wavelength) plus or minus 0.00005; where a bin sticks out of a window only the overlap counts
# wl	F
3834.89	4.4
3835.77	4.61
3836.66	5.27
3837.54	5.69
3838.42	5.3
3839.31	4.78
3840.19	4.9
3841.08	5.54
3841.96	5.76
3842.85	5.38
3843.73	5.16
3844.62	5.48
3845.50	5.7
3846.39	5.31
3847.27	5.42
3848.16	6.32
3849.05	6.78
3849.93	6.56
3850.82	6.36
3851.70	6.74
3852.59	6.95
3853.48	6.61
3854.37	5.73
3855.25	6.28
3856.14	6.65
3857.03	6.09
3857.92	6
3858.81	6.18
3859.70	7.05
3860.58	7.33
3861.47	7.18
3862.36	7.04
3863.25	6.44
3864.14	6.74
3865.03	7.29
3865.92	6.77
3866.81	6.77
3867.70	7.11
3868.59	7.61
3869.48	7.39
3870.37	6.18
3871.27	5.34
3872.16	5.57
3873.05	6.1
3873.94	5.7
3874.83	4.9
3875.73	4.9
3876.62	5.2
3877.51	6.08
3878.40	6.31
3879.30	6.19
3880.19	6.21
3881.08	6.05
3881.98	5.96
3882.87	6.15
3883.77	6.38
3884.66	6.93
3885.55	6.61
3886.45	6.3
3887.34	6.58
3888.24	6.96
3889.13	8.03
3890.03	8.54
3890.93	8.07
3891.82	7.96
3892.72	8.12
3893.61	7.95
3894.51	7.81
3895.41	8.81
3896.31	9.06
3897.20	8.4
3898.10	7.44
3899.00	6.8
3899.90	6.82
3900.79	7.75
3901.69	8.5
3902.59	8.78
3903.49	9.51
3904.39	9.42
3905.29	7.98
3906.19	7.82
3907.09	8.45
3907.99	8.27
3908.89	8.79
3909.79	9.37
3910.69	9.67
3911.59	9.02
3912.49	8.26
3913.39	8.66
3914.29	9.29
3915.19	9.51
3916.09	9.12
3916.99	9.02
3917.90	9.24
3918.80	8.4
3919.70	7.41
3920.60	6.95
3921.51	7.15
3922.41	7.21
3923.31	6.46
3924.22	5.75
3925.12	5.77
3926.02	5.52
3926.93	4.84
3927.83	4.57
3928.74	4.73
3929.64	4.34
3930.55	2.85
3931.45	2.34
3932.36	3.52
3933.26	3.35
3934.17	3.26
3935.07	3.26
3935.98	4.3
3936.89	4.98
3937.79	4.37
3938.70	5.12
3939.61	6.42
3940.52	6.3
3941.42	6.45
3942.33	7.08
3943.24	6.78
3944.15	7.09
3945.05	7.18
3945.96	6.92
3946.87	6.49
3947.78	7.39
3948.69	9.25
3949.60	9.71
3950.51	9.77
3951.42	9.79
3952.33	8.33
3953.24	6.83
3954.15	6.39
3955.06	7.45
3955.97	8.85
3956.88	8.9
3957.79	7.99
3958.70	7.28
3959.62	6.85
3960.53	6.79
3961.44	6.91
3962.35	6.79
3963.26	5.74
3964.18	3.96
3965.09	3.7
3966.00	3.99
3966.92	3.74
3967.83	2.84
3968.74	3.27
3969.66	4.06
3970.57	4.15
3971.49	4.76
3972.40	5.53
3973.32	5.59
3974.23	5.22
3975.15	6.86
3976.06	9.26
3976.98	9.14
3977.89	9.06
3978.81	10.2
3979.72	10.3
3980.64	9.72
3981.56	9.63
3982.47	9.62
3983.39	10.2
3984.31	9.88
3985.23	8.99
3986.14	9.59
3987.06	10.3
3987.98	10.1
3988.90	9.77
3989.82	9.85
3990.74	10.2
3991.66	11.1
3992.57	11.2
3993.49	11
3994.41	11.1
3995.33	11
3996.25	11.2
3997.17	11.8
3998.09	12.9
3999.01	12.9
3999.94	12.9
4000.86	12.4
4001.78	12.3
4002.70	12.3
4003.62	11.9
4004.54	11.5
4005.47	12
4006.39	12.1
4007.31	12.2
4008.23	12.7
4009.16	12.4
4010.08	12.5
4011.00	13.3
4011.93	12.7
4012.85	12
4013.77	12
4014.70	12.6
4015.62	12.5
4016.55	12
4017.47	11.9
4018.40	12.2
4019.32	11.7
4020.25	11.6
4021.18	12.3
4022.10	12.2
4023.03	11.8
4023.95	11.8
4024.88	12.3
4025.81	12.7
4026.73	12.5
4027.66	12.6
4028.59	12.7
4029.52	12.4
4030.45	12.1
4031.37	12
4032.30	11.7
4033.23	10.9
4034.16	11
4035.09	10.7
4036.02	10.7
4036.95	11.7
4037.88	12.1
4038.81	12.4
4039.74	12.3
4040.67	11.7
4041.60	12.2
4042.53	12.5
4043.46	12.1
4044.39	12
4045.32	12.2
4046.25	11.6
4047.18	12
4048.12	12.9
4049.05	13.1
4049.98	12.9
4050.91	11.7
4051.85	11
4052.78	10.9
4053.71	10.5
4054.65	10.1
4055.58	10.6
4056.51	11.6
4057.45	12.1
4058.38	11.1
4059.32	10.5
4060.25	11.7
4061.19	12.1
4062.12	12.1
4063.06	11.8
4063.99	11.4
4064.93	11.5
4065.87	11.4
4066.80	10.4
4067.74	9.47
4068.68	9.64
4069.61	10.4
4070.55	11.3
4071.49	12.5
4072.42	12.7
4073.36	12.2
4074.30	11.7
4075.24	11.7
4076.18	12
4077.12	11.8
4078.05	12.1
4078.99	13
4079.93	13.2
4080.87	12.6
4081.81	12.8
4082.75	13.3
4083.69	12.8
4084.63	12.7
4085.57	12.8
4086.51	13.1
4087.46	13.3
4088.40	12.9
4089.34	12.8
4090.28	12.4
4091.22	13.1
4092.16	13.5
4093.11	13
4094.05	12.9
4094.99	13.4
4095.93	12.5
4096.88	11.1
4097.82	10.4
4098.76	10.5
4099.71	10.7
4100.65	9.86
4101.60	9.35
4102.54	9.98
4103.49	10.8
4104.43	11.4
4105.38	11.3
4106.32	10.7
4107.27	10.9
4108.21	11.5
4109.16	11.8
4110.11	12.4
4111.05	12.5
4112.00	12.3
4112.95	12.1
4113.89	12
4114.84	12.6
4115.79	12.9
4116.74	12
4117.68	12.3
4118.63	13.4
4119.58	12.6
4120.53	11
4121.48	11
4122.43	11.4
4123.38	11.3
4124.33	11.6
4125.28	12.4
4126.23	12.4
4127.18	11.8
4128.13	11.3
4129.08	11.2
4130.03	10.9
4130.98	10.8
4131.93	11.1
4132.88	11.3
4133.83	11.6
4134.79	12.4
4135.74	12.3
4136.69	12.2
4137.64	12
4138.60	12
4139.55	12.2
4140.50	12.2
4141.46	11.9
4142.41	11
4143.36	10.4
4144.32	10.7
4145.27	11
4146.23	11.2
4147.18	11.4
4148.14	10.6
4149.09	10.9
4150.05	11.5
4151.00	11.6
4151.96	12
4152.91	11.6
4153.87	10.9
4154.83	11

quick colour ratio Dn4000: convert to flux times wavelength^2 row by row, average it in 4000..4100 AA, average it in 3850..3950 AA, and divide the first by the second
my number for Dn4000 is 1.9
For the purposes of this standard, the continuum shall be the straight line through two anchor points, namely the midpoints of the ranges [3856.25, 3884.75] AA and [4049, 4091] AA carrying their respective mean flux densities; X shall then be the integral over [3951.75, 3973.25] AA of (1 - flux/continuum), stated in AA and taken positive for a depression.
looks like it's 7.2 AA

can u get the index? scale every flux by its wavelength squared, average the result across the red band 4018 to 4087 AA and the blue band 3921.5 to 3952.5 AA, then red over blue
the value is 2.12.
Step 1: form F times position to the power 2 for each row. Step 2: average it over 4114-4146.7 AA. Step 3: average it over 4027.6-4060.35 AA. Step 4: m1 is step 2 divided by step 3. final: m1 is 1.04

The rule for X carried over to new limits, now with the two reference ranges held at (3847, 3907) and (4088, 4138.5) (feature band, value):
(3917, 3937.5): 6.65 AA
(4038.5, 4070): -2.91 AA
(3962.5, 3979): 6.16 AA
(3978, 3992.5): -1.30 AA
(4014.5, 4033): -4.13 AA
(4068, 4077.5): -0.52 AA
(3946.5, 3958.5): 0.35 AA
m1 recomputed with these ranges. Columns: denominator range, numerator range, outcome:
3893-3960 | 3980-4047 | 1.70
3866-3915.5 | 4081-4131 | 1.79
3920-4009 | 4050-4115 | 1.59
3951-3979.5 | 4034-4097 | 1.94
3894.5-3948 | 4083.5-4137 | 1.89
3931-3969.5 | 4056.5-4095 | 2.11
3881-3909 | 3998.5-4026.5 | 1.68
